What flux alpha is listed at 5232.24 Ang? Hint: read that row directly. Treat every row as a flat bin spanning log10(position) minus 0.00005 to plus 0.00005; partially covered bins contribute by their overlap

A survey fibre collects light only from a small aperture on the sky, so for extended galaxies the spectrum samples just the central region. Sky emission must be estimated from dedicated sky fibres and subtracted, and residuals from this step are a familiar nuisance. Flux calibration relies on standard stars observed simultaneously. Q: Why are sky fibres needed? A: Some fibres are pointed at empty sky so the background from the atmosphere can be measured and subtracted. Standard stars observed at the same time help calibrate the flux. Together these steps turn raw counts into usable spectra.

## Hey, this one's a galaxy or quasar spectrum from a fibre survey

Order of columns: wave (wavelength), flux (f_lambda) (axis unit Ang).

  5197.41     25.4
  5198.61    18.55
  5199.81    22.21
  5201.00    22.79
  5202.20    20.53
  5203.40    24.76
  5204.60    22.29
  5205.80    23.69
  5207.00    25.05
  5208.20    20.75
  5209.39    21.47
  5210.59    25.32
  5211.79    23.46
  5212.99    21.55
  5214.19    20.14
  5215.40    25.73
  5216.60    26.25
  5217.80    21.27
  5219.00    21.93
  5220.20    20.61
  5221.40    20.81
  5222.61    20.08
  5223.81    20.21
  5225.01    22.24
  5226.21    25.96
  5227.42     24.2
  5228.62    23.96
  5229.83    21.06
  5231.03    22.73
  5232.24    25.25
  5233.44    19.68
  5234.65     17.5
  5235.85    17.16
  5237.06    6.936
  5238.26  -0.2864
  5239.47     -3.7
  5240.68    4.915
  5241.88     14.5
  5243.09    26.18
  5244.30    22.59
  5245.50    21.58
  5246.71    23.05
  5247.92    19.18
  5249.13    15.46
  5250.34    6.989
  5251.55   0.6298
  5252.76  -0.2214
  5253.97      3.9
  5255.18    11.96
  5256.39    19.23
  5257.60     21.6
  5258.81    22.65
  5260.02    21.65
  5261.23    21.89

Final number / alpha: 25.25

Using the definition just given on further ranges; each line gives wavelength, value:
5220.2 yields 20.61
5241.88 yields 14.5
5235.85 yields 17.16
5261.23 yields 21.89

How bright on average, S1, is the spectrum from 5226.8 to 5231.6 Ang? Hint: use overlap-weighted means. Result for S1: 23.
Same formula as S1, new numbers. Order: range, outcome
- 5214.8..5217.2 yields 26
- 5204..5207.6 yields 23.7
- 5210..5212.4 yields 24.4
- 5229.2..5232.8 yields 22.9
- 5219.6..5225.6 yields 20.8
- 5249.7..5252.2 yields 3.89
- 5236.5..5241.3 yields 1.99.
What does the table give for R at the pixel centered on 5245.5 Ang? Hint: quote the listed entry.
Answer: 21.58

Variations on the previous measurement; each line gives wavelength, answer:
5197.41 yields 25.4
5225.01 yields 22.24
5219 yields 21.93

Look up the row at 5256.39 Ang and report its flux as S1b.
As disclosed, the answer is 19.23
